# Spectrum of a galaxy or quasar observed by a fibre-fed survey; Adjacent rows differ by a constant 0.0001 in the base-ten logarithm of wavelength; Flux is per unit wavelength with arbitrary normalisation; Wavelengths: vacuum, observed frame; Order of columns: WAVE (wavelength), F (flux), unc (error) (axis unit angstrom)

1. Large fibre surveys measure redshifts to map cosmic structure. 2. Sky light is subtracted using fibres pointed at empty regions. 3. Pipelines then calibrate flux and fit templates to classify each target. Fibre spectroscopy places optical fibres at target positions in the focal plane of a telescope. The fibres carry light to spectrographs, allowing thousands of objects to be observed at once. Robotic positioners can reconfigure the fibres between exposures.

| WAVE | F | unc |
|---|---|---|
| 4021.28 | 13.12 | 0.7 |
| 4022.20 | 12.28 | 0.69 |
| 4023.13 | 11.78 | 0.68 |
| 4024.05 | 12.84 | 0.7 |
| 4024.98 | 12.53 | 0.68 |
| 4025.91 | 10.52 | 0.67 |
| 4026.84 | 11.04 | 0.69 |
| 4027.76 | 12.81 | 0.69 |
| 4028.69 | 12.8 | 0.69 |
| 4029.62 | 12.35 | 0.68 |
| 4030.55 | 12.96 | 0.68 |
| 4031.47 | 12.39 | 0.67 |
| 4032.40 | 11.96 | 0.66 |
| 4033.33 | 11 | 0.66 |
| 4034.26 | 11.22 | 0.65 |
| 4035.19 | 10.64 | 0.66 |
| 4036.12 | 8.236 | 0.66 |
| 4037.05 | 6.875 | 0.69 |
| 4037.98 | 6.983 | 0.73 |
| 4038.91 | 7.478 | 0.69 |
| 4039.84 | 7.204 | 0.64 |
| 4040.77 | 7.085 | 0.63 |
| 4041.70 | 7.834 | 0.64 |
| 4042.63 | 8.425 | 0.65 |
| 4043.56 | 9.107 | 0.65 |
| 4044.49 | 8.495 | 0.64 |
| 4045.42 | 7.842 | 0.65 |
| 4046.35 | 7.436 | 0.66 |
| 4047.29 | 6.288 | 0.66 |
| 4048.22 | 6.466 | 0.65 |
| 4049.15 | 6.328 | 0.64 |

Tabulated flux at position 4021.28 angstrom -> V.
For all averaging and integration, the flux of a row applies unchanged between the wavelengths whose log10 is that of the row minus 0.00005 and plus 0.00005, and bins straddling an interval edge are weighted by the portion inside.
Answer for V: 13.12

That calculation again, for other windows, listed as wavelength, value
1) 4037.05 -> 6.875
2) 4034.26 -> 11.22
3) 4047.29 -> 6.288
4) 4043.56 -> 9.107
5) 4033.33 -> 11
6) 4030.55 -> 12.96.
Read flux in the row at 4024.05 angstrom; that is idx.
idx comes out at 12.84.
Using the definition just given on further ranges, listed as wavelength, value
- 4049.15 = 6.328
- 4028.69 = 12.8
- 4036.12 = 8.236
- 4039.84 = 7.204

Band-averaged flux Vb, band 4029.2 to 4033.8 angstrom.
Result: 12.1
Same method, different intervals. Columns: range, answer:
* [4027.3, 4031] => 12.7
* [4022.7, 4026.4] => 11.9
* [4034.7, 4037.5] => 8.61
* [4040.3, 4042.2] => 7.48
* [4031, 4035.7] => 11.4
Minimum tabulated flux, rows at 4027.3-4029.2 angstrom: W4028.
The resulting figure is 12.8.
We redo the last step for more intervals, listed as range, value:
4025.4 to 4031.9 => 10.52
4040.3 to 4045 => 7.085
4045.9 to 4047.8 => 6.288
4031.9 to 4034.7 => 11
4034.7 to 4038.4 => 6.875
